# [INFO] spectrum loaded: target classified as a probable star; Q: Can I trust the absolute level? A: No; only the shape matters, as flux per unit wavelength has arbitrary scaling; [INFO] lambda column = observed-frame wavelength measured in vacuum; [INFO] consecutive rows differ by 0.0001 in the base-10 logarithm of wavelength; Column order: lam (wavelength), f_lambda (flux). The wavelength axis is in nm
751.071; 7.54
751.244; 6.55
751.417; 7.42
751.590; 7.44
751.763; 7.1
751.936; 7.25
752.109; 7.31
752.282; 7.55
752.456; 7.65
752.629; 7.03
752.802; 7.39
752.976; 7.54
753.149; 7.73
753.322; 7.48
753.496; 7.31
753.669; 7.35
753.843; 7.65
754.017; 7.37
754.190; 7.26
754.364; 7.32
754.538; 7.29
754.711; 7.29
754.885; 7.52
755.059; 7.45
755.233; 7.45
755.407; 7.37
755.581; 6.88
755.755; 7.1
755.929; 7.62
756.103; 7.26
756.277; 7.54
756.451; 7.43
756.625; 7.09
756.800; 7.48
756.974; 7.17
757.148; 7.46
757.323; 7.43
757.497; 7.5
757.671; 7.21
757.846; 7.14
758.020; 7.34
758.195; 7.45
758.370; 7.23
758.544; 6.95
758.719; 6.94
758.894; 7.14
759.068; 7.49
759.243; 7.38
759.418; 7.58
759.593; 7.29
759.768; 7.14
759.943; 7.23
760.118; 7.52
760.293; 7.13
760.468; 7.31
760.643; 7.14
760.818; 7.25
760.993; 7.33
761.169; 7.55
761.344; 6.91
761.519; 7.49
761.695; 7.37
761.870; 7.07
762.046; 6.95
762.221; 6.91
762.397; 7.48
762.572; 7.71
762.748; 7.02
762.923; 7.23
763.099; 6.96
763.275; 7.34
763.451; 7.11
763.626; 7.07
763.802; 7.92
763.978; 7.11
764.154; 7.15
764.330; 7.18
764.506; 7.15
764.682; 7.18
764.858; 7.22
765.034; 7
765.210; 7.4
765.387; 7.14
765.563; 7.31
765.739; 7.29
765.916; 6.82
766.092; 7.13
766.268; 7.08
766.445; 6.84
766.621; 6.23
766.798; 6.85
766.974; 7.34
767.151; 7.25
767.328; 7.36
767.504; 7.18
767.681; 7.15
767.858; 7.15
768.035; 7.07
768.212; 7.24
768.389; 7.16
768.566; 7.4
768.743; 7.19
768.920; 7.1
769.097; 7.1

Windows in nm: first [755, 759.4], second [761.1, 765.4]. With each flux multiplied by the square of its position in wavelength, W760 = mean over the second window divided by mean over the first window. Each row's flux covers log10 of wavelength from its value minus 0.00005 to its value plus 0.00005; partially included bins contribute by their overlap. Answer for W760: 1.01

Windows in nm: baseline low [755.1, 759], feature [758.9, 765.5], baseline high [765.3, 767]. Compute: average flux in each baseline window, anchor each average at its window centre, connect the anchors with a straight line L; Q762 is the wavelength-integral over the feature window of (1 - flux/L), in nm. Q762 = -0.123 nm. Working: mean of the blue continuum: 7.28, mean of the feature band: 7.25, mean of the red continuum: 6.99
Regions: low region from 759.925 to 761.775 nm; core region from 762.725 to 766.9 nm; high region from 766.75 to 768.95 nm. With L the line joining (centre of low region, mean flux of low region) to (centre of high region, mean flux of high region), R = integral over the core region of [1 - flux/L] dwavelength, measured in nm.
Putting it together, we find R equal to 0.071 nm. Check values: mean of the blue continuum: 7.3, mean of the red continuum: 7.2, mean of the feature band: 7.12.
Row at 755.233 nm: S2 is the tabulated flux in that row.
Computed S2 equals 7.45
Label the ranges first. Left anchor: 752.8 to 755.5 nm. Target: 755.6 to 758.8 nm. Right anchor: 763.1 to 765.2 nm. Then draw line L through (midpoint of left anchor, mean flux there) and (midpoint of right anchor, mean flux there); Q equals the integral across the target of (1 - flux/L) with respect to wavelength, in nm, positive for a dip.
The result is 0.03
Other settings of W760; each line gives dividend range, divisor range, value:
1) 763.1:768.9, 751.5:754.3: 1.00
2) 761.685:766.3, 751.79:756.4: 1.00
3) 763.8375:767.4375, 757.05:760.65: 0.99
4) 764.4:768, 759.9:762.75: 0.99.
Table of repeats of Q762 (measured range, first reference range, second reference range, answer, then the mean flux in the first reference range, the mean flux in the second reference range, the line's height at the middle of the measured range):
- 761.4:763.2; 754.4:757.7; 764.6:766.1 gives 0.003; 7.35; 7.17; 7.23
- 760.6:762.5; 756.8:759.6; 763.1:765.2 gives 0.007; 7.3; 7.22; 7.25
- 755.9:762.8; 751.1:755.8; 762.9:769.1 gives -0.037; 7.34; 7.15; 7.25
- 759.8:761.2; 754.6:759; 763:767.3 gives -0.013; 7.3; 7.13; 7.22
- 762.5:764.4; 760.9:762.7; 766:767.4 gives -0.019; 7.27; 7.01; 7.18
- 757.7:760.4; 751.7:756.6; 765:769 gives 0.005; 7.37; 7.12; 7.28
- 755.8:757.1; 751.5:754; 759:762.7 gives -0.001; 7.41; 7.29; 7.36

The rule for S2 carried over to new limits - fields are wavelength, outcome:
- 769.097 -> 7.1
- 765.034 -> 7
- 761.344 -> 6.91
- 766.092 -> 7.13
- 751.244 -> 6.55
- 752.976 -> 7.54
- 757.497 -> 7.5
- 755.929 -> 7.62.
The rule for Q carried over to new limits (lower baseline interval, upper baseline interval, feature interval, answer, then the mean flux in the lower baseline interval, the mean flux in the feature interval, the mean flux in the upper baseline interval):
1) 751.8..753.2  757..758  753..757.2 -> 0.002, 7.41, 7.37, 7.34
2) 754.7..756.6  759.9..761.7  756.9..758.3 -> -0.002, 7.35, 7.34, 7.29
